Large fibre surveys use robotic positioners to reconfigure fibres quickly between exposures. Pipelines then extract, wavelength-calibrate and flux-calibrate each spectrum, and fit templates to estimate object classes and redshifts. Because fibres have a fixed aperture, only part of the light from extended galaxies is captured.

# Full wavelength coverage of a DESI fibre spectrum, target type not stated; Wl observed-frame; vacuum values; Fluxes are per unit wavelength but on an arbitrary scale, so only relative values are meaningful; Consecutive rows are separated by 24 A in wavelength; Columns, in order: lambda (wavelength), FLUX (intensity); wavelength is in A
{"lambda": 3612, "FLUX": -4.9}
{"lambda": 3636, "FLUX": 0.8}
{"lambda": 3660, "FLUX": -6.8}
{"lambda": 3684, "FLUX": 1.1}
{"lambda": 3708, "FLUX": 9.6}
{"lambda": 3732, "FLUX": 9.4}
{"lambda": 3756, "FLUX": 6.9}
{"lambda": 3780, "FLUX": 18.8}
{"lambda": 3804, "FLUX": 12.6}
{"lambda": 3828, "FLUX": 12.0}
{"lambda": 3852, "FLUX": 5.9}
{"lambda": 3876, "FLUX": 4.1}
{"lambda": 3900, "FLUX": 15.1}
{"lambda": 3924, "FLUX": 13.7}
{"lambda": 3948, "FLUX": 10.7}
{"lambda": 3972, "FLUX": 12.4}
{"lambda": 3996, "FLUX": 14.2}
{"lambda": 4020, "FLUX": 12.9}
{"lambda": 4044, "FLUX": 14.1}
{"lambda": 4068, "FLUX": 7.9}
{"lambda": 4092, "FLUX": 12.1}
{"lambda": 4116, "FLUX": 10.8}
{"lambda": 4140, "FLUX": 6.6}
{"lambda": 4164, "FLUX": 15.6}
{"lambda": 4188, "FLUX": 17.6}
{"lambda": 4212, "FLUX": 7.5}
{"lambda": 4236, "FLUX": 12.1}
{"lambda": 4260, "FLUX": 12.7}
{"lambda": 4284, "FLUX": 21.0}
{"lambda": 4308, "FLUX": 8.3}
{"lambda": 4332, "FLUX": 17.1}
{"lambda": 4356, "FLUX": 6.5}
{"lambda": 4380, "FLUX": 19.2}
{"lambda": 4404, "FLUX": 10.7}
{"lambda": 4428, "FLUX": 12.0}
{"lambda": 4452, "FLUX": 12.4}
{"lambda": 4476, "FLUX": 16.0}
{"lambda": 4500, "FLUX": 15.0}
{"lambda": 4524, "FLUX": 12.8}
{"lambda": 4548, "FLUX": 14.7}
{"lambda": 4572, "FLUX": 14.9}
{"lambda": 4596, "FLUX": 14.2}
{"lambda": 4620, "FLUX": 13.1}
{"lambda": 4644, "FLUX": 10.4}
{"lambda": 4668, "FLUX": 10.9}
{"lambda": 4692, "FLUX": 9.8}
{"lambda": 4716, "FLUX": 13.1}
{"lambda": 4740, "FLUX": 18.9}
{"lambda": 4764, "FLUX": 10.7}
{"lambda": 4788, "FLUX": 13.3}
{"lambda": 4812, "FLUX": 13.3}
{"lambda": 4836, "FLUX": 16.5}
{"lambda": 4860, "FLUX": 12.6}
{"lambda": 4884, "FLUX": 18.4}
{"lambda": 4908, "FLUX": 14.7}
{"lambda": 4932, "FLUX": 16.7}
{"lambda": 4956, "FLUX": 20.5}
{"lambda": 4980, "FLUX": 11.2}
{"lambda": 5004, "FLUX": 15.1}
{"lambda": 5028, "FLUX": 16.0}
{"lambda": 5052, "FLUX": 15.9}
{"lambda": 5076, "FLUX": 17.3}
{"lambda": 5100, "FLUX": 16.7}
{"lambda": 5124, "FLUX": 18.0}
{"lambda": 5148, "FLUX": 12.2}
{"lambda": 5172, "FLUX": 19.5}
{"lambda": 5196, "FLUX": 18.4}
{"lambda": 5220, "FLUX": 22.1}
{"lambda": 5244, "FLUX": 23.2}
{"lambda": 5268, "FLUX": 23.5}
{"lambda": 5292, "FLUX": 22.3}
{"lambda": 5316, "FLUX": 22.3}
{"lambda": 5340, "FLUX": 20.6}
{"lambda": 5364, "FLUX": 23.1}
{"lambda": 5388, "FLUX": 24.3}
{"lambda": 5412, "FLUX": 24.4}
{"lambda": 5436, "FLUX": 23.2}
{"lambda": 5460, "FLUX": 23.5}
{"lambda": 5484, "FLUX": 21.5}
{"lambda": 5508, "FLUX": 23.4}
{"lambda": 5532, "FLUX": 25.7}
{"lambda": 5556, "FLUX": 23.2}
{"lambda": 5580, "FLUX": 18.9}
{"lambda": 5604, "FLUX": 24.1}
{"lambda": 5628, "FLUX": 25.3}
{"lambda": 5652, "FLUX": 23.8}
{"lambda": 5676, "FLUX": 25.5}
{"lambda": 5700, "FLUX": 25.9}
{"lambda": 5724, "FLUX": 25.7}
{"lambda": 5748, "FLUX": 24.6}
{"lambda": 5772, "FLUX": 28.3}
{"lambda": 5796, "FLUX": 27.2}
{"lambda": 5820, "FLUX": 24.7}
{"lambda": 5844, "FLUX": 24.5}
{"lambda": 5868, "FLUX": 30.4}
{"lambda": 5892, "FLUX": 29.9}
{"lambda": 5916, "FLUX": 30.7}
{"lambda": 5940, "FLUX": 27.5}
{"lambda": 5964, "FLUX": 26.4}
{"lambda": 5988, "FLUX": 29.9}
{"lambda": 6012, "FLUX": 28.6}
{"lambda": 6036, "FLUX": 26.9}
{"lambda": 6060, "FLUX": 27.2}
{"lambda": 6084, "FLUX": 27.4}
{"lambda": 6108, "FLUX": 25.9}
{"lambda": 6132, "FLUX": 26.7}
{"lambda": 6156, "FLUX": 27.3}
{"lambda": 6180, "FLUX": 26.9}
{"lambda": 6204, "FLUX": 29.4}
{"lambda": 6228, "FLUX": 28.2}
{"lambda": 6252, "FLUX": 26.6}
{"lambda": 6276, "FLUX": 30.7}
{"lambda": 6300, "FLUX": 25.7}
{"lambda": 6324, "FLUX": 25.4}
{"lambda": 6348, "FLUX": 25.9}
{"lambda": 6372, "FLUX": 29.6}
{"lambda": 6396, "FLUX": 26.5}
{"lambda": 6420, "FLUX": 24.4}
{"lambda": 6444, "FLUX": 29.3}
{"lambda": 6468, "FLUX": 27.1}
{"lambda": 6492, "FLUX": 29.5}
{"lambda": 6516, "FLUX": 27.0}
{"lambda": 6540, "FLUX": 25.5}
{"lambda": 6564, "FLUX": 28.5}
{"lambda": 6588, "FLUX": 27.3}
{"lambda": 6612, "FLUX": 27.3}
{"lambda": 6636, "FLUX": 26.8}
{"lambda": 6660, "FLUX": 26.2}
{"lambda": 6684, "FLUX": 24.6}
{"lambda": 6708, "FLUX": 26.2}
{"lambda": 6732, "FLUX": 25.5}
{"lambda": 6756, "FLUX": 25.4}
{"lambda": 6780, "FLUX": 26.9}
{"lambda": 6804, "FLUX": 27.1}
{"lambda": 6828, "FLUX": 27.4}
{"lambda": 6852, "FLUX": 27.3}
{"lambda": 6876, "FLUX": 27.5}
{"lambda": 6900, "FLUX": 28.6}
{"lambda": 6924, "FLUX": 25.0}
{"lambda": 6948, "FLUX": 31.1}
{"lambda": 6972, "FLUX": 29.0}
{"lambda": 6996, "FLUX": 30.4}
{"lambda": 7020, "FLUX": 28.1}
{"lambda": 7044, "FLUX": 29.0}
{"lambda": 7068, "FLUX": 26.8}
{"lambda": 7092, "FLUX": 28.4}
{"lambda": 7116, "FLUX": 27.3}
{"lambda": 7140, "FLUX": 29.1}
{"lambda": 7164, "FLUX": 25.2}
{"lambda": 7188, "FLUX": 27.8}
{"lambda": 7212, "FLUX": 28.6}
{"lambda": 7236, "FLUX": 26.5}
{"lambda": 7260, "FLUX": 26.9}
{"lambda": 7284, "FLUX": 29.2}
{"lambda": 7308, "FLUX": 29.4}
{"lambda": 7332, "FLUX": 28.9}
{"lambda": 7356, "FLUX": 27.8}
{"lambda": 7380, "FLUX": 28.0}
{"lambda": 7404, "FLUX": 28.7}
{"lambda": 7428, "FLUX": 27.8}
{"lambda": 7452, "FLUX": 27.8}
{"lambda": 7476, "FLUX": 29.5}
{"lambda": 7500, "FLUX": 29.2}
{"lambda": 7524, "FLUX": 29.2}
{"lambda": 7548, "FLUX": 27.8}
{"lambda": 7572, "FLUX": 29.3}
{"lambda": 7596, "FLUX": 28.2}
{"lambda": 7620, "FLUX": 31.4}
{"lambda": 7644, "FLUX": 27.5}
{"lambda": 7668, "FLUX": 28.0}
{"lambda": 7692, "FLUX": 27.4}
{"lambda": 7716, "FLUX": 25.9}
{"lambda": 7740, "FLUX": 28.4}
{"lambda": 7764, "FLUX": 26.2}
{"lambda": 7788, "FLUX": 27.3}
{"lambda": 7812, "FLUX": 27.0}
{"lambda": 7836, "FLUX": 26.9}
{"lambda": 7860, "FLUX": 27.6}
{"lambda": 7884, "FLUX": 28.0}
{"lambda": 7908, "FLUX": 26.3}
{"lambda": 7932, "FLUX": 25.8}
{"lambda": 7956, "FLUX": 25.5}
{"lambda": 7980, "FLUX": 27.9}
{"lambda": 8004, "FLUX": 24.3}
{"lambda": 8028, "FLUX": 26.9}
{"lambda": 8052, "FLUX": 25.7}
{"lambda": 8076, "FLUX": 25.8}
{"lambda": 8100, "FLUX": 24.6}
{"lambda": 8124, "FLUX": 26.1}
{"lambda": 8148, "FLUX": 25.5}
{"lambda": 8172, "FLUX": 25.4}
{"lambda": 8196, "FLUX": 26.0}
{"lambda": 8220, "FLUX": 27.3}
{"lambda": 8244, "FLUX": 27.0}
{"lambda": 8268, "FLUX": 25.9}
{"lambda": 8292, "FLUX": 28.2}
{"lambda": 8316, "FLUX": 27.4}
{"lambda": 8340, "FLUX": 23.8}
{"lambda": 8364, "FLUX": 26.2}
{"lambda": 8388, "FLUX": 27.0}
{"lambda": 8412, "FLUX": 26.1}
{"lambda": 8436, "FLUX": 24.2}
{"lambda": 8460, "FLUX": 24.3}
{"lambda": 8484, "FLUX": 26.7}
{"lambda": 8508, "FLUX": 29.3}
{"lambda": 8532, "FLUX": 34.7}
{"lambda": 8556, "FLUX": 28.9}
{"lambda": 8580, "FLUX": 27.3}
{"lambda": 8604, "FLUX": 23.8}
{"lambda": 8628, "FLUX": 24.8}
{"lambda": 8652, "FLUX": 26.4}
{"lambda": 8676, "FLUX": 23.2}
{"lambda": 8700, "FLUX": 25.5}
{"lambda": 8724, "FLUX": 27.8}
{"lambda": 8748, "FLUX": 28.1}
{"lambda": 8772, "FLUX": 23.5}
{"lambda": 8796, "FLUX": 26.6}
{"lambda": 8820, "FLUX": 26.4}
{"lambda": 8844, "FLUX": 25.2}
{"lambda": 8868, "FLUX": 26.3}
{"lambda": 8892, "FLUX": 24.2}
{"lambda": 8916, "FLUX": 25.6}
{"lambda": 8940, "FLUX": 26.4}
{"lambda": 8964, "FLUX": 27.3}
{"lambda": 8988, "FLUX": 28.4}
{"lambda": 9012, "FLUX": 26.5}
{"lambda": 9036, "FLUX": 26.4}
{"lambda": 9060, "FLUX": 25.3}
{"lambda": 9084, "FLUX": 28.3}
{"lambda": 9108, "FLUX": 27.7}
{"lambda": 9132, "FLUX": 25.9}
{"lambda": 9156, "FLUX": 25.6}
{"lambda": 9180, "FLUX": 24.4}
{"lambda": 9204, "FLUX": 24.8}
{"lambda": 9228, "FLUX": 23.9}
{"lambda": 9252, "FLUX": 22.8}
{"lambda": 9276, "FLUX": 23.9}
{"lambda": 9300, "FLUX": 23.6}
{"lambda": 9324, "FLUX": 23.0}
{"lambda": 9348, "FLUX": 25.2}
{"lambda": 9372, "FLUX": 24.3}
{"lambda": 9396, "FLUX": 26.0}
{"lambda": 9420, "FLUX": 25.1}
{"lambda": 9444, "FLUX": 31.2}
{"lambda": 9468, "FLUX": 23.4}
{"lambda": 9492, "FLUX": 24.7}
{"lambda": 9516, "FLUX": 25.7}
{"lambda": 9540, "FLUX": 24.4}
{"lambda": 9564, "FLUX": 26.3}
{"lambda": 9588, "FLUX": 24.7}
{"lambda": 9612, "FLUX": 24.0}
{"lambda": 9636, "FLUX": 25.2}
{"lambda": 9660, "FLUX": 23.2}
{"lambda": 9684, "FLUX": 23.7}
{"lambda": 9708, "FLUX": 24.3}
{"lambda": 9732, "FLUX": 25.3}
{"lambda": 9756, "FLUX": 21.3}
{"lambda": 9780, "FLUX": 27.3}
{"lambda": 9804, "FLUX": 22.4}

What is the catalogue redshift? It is 0.30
